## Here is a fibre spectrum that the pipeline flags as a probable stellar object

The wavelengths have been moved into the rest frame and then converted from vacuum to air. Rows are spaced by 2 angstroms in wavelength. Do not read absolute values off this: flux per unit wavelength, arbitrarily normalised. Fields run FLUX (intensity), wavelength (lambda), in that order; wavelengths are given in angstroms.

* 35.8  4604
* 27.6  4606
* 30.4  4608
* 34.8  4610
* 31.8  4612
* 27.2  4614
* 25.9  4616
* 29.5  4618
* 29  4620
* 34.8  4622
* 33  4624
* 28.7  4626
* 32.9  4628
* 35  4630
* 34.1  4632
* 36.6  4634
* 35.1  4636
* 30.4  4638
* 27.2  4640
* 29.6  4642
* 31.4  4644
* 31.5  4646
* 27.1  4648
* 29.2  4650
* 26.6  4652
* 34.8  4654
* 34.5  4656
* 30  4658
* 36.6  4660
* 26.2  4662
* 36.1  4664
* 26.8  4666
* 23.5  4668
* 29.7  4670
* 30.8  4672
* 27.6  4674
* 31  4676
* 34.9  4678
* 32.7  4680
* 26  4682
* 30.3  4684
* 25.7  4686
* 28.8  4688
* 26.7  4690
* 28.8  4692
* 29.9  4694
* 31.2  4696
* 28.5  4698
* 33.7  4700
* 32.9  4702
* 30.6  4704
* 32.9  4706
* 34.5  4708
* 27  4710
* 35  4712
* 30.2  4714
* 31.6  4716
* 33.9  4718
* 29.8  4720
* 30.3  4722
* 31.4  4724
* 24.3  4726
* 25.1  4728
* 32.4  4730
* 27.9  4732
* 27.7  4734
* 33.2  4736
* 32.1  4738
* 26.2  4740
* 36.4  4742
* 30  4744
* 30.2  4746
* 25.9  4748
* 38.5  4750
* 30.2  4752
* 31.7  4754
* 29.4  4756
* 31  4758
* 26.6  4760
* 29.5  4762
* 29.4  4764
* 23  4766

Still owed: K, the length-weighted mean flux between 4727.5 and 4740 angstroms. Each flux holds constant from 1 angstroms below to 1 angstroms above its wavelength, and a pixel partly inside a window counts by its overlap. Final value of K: 29.6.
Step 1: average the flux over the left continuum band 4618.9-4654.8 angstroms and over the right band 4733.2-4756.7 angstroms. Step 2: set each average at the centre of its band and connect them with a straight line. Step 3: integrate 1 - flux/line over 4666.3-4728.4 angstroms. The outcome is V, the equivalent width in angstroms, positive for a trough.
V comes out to 2.43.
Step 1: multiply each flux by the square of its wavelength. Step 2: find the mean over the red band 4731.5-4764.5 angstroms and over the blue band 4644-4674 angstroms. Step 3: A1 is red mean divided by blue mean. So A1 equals 1.0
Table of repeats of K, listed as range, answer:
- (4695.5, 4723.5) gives 31.6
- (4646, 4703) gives 30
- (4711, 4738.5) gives 30.3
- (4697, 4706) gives 31.6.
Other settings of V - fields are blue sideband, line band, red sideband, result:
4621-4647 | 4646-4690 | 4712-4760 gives 2.5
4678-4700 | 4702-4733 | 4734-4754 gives -0.2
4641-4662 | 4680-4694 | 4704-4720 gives 1.5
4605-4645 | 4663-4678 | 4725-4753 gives 0.5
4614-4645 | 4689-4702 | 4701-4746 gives 0.4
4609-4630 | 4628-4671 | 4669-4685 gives -0.6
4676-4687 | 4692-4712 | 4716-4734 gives -1.1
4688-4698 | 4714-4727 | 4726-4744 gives -0.3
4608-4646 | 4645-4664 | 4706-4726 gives 0.2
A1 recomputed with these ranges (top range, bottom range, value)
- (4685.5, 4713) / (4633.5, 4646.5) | 0.99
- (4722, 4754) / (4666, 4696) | 1.06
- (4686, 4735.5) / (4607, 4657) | 1.00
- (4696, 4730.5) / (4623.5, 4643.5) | 0.99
